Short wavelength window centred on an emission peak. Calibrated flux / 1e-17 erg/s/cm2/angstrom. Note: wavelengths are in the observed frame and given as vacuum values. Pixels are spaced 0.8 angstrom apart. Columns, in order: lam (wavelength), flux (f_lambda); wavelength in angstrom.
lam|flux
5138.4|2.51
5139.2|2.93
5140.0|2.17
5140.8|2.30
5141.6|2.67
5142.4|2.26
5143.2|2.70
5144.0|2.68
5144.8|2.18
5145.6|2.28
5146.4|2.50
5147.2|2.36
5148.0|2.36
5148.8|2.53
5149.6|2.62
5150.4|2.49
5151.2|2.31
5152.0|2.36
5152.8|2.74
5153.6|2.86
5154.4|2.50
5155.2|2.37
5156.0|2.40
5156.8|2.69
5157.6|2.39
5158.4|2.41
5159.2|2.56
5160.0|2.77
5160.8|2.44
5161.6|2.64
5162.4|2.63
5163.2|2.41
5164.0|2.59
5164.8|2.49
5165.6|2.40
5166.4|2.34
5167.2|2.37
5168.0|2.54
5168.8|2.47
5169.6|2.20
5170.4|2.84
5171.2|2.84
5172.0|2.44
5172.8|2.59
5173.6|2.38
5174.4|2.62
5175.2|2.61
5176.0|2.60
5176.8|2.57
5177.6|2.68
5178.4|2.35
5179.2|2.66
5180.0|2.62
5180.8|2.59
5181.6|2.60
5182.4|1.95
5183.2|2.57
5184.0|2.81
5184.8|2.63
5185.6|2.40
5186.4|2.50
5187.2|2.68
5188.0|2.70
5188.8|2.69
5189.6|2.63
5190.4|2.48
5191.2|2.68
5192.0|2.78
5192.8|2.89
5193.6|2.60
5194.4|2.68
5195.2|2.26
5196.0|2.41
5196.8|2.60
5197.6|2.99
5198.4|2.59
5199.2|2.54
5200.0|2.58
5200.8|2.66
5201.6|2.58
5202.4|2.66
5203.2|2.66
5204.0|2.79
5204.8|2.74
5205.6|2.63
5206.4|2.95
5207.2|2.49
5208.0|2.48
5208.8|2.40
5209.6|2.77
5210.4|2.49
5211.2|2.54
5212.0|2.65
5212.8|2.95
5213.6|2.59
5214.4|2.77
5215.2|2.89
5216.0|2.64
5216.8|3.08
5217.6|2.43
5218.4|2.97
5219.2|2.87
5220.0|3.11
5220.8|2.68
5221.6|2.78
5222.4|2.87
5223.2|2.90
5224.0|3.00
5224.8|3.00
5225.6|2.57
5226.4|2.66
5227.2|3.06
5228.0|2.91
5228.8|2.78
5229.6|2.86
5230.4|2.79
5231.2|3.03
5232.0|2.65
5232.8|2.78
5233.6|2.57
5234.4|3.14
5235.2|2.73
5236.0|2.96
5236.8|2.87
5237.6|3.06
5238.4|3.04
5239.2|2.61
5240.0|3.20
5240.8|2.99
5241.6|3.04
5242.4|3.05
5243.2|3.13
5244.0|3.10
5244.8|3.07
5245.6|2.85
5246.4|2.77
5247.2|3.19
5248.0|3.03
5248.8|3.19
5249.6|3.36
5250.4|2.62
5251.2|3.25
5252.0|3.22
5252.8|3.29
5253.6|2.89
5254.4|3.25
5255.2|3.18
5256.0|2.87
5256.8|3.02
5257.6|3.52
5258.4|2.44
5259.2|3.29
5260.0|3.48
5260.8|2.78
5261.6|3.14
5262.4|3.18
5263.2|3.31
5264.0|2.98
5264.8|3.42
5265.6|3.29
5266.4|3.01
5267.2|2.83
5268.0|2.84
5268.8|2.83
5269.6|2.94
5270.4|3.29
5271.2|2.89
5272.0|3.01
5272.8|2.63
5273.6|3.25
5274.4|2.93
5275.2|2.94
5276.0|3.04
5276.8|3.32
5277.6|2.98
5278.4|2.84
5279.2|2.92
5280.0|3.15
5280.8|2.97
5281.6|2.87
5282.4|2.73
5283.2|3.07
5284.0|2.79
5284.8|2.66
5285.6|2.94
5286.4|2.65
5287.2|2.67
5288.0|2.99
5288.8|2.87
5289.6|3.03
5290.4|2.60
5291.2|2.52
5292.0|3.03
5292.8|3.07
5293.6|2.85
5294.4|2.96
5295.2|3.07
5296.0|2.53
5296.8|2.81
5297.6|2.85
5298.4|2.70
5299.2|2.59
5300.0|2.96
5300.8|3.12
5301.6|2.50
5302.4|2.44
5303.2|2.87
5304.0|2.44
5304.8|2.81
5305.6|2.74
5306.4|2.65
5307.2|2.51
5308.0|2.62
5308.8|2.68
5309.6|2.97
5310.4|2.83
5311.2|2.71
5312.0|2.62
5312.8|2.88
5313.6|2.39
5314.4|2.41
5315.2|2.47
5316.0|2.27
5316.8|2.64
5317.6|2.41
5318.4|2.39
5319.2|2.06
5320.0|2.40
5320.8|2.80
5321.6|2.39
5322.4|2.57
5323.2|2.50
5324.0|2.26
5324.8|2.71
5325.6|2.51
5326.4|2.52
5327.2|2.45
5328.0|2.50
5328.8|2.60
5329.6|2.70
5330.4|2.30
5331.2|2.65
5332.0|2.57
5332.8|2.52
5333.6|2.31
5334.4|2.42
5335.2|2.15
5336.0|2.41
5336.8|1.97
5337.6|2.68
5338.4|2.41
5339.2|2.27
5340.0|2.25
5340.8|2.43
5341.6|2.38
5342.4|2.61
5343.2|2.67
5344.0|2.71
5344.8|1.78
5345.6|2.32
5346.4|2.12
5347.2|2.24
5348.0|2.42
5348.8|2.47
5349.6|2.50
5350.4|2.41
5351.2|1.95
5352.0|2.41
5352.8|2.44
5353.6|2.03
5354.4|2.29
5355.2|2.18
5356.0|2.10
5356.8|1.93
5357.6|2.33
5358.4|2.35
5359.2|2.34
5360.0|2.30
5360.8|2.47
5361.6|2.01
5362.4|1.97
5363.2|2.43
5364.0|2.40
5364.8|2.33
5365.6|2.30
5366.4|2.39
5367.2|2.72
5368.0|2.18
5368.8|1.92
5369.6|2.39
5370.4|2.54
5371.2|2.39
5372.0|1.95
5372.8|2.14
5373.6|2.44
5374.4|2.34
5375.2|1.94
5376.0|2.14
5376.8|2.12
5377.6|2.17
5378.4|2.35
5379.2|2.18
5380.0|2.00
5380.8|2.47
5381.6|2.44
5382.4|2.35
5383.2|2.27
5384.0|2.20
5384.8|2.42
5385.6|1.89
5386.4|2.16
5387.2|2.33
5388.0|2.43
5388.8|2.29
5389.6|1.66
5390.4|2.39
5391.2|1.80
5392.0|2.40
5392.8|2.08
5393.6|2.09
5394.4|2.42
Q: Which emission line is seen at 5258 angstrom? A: C III] 1909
